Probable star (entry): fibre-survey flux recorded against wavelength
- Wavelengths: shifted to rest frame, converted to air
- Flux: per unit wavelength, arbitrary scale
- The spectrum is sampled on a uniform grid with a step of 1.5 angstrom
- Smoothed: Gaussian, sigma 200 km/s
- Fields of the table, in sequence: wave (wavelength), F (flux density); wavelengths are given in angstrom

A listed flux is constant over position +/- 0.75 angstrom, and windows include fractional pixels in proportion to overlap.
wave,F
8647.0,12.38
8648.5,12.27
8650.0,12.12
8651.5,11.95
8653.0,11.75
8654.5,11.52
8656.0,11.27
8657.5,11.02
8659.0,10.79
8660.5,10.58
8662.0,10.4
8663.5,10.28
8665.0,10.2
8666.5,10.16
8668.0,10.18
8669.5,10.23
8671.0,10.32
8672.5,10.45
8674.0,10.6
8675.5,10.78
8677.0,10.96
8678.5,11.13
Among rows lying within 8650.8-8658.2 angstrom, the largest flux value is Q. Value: 11.95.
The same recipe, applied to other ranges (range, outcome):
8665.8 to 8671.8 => 10.32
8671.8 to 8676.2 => 10.78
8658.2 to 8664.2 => 10.79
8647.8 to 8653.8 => 12.27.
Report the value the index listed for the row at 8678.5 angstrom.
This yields 11.13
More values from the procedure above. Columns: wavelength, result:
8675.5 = 10.78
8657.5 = 11.02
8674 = 10.6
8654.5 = 11.52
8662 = 10.4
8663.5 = 10.28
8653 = 11.75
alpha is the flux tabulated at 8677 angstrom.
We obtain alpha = 10.96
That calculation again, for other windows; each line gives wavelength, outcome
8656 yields 11.27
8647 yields 12.38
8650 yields 12.12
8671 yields 10.32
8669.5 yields 10.23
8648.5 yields 12.27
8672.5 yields 10.45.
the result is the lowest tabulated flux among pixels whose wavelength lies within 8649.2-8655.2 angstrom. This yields 11.52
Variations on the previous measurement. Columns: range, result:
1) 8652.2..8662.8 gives 10.4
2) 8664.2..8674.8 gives 10.16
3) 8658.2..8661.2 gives 10.58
